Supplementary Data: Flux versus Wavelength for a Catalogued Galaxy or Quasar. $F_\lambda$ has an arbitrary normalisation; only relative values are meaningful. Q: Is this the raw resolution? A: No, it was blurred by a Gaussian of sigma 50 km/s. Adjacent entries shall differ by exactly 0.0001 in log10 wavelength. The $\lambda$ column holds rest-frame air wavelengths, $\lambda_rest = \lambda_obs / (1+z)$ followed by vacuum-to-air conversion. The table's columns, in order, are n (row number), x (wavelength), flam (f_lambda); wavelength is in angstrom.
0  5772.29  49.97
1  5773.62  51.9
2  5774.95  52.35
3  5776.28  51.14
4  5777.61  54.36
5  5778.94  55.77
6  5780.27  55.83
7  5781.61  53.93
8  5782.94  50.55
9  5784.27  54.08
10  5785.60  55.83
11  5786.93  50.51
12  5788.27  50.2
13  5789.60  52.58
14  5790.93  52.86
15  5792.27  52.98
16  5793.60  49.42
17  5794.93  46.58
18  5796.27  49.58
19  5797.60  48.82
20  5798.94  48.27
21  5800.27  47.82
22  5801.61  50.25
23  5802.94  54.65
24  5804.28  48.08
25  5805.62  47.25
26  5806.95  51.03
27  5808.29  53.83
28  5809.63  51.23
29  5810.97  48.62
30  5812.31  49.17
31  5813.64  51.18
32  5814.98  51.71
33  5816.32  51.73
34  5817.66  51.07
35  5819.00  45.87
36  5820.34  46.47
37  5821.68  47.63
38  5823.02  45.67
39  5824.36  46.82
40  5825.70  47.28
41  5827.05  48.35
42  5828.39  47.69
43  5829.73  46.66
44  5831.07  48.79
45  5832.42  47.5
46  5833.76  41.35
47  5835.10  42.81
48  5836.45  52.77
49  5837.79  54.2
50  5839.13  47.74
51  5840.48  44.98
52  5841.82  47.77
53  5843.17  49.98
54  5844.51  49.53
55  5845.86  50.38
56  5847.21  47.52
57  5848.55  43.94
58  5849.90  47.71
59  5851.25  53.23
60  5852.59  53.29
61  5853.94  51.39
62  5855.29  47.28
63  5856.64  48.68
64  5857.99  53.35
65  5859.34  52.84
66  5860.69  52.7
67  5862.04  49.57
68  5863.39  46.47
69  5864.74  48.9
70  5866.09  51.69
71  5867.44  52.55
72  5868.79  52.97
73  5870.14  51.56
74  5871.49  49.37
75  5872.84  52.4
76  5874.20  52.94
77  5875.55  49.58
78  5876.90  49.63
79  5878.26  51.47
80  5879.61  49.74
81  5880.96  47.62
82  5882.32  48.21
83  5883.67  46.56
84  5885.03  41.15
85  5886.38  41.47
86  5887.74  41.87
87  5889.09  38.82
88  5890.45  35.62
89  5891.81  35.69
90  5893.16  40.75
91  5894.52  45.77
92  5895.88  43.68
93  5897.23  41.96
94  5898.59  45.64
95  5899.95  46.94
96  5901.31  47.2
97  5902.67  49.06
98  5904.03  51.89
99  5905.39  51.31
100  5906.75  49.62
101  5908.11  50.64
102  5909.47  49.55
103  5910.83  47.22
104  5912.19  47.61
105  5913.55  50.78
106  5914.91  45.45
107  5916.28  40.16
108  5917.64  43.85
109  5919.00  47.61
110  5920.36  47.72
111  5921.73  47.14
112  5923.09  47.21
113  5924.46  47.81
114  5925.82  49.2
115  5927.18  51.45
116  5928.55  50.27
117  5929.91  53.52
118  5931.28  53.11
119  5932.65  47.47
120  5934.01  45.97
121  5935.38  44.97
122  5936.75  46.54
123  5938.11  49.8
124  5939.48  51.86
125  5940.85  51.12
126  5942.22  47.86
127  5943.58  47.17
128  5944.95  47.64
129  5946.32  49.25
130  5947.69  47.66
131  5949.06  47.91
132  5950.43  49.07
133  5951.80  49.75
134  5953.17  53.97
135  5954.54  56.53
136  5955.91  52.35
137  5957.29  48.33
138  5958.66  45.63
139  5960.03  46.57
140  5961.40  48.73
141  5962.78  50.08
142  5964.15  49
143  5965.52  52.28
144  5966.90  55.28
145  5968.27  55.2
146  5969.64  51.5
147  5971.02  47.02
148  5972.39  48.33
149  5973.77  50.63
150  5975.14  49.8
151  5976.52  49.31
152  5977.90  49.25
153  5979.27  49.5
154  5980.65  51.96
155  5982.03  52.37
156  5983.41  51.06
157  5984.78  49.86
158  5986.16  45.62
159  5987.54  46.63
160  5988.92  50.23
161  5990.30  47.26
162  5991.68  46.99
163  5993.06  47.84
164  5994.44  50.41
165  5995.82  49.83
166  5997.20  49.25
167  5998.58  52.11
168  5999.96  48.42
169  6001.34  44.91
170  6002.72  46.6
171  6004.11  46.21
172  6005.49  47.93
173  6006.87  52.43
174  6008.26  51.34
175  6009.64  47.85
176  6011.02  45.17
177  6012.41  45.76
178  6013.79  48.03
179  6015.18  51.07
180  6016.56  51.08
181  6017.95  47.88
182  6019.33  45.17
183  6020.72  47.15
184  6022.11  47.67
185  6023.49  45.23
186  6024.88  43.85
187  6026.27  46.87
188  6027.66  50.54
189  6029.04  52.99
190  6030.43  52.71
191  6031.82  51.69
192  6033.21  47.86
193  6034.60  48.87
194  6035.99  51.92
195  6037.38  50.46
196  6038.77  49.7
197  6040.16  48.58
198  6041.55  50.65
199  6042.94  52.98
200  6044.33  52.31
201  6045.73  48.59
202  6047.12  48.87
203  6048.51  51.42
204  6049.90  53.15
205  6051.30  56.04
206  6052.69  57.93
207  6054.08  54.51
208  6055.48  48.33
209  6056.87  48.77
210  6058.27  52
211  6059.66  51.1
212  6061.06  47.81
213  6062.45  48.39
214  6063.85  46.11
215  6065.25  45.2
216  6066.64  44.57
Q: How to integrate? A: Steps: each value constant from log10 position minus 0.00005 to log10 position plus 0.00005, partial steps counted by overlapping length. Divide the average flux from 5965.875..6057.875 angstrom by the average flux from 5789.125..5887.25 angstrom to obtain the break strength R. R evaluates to 1.0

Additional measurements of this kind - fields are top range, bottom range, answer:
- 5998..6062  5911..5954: 1.02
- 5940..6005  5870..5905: 1.08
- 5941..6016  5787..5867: 1.00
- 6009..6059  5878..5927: 1.08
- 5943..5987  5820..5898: 1.05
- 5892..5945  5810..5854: 0.98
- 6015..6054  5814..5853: 1.04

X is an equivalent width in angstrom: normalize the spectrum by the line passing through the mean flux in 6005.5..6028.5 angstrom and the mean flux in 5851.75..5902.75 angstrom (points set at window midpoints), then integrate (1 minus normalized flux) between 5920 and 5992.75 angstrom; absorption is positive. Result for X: -2.6 angstrom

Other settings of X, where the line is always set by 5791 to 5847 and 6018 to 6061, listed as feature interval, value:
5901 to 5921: 0.6 angstrom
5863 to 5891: 0.9 angstrom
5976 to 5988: 0.1 angstrom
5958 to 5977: -0.1 angstrom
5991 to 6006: 0.5 angstrom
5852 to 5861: -0.4 angstrom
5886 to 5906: 2.2 angstrom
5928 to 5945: 0.2 angstrom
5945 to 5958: -0.2 angstrom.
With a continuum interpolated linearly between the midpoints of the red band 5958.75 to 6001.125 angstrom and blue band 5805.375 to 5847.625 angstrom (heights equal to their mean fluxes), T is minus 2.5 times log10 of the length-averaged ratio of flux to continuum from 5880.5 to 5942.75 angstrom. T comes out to 0.06 mag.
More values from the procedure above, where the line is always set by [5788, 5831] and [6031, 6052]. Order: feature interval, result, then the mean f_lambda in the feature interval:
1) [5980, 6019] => 0.04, 48.8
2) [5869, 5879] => -0.03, 51.1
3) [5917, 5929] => 0.05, 48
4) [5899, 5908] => 0.02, 49.3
